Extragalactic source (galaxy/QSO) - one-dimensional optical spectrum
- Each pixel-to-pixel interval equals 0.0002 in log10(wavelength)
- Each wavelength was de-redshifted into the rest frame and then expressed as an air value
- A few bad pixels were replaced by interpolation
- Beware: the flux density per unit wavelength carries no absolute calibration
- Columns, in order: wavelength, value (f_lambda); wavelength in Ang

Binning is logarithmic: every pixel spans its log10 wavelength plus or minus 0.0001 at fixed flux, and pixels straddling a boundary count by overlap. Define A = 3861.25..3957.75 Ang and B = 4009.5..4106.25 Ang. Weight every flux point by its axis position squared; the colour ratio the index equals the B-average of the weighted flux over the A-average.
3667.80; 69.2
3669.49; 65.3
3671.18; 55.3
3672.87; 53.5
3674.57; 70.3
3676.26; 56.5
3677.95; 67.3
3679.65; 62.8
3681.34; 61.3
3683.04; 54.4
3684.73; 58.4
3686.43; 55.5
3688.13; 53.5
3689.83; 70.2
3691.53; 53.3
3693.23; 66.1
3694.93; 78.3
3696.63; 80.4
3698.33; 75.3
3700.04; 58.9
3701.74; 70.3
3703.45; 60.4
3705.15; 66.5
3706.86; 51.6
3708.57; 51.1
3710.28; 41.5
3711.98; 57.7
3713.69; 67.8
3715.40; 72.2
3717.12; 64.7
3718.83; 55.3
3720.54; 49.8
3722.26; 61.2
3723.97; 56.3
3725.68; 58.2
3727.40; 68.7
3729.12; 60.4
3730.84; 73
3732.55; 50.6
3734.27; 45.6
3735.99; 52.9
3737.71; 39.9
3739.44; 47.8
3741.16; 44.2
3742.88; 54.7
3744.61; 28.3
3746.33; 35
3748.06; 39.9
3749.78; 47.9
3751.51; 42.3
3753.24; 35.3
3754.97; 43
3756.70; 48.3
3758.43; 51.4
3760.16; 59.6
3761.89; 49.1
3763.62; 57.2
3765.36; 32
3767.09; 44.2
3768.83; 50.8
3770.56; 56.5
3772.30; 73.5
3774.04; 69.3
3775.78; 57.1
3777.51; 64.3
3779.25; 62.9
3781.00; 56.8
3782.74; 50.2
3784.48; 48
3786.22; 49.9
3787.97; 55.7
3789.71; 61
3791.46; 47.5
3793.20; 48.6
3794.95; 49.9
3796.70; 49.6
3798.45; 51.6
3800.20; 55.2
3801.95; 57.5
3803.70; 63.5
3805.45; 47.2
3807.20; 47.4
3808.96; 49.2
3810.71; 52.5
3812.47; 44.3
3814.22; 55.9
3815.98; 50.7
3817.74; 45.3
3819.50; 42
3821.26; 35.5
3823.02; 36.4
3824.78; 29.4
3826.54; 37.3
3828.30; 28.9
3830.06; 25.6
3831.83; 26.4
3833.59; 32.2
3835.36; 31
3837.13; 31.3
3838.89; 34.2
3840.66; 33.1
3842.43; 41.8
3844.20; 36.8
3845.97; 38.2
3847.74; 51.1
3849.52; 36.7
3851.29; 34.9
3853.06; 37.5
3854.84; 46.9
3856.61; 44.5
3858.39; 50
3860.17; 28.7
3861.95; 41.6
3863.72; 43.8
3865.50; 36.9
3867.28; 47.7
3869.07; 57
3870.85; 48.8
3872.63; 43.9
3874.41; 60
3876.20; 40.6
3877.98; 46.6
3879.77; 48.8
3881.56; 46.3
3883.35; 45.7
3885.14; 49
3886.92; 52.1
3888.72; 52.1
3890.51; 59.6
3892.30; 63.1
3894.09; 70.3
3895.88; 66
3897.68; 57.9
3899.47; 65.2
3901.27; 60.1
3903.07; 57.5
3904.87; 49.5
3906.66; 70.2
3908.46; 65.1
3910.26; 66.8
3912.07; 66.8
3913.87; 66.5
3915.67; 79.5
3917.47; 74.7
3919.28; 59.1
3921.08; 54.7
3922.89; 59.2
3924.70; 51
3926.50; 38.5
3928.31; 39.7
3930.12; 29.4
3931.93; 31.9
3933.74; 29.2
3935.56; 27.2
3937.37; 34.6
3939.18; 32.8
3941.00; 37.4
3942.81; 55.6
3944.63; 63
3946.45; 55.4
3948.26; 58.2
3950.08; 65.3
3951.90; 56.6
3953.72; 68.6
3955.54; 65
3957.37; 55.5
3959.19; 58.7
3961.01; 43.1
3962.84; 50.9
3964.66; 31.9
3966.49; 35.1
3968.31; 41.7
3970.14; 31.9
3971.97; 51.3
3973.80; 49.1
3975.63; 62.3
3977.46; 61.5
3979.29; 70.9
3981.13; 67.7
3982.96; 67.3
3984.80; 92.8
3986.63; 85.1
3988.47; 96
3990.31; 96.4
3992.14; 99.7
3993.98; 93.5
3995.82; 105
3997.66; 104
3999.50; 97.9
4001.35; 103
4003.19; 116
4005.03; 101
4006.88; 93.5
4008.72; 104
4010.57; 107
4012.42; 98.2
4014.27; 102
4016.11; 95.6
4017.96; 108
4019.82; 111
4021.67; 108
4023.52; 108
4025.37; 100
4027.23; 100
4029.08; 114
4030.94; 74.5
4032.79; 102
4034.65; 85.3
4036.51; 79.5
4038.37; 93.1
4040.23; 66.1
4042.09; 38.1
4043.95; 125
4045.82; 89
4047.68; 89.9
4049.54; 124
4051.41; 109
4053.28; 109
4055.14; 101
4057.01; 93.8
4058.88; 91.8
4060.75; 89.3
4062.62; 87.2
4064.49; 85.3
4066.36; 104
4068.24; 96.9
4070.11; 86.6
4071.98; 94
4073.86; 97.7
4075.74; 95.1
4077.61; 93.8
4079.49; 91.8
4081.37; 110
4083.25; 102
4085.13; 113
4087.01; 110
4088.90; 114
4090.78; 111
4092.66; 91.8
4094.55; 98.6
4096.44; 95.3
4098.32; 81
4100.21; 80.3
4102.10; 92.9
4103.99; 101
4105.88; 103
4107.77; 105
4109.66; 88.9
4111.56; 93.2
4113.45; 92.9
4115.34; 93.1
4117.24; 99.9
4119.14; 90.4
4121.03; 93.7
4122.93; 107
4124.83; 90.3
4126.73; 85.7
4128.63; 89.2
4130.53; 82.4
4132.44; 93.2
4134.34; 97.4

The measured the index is 1.97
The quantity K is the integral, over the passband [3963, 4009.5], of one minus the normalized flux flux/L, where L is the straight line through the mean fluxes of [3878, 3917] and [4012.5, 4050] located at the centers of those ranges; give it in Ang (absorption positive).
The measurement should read 3.6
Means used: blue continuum 59.8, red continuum 95.4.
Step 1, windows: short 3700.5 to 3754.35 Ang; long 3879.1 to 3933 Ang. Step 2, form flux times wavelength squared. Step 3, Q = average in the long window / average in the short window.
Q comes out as 1.2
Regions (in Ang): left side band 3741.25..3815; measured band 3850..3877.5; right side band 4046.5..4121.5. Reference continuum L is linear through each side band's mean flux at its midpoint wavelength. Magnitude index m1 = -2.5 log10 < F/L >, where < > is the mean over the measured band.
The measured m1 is 0.41 mag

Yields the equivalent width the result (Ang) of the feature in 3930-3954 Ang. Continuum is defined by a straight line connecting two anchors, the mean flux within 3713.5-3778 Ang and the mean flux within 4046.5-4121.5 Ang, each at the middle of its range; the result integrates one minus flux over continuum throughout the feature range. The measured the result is 9.99 Ang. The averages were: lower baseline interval 52.6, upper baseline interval 97.5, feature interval 46.1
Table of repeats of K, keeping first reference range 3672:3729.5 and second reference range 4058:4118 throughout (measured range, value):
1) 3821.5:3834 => 7.2 Ang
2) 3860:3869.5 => 4.2 Ang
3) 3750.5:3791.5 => 9.1 Ang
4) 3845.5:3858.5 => 5.7 Ang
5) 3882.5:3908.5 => 6.7 Ang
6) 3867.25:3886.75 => 7.2 Ang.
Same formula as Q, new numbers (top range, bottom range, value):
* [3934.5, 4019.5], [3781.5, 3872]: 1.79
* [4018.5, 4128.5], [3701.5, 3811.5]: 2.13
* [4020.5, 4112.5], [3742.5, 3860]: 2.41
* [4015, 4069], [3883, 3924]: 1.67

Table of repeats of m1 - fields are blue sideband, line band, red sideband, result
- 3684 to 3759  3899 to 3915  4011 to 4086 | 0.24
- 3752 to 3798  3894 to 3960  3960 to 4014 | 0.27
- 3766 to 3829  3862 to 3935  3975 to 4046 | 0.30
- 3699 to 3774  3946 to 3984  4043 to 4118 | 0.45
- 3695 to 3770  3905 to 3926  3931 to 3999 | -0.08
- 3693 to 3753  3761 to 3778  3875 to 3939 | 0.00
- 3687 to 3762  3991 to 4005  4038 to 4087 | -0.17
